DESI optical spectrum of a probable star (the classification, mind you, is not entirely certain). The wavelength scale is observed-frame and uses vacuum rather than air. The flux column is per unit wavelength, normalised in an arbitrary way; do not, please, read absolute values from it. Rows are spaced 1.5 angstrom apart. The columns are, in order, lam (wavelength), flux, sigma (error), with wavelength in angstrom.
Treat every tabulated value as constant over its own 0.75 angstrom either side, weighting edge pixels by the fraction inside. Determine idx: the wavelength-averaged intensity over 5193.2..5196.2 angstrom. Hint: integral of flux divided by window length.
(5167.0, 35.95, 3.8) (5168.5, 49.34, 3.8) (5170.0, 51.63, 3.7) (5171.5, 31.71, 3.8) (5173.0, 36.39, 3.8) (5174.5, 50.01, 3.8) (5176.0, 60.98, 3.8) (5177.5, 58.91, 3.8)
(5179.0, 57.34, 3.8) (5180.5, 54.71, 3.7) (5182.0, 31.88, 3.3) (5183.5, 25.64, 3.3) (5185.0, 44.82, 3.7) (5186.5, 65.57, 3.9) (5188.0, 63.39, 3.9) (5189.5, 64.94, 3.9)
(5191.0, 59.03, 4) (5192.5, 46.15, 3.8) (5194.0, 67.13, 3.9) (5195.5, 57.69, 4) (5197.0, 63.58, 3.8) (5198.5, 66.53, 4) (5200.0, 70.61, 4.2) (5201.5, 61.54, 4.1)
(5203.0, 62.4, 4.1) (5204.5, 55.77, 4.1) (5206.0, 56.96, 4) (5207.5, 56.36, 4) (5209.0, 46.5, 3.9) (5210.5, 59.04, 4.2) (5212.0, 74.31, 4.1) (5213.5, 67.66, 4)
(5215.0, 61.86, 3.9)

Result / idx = 62.2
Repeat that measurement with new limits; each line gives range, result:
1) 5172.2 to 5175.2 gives 42.9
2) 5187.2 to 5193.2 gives 58.5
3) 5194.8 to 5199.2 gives 62.6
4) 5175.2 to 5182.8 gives 52.6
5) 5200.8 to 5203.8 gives 61.9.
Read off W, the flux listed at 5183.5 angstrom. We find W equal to 25.64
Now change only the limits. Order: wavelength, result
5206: 56.96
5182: 31.88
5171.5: 31.71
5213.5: 67.66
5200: 70.61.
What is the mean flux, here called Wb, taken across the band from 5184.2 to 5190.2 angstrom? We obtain 59.4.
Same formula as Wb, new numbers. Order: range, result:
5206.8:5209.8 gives 51.5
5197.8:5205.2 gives 63.4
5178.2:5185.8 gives 43.1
